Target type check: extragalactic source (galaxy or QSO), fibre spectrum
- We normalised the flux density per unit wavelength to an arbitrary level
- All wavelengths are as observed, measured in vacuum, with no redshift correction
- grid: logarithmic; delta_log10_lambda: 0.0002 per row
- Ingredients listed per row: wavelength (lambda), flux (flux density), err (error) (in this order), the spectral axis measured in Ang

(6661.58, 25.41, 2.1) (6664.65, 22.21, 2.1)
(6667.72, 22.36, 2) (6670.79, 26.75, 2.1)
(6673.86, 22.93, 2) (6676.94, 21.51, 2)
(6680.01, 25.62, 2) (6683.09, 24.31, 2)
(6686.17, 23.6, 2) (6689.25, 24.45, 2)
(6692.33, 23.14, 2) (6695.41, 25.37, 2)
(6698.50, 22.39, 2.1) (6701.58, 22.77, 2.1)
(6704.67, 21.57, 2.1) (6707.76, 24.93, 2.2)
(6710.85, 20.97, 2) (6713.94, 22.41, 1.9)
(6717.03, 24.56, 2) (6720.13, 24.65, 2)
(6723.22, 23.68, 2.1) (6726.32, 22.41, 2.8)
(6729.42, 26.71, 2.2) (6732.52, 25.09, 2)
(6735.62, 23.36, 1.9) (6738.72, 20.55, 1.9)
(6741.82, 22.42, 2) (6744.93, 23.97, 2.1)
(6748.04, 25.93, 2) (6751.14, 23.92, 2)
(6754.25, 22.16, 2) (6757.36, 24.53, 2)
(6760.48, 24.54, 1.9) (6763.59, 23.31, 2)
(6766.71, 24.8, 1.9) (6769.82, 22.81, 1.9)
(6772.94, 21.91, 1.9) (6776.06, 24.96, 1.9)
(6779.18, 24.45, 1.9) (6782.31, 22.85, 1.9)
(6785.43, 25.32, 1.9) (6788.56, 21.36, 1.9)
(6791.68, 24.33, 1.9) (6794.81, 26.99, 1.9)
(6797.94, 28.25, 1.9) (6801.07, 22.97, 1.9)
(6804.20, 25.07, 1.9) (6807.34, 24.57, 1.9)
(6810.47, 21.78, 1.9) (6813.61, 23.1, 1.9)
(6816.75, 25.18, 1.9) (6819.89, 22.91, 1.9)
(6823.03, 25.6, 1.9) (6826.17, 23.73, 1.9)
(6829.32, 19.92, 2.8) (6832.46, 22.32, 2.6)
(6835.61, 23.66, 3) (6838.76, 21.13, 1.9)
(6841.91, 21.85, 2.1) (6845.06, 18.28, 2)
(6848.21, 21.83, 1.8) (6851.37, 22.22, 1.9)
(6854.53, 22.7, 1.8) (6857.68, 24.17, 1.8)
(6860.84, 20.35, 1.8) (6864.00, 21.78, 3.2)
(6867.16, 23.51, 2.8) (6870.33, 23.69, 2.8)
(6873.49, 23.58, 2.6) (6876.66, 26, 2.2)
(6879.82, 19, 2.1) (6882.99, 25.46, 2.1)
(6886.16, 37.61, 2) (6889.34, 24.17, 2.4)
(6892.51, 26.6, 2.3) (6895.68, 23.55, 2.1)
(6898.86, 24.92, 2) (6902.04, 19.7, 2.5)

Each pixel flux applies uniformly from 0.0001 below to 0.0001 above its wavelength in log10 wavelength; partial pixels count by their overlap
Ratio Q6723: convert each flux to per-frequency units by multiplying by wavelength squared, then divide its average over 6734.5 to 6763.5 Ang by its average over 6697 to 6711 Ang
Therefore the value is 1.0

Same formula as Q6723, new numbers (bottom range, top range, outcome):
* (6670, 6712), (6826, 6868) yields 0.97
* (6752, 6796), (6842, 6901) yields 1.03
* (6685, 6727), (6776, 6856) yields 1.03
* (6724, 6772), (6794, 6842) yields 1.02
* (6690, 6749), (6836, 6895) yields 1.05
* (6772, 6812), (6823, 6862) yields 0.92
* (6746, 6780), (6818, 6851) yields 0.95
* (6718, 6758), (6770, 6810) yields 1.04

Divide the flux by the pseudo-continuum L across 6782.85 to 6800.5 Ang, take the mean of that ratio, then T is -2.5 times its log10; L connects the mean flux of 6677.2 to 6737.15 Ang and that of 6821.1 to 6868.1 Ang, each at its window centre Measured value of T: -0.10 mag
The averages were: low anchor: 23.7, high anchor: 22.2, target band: 25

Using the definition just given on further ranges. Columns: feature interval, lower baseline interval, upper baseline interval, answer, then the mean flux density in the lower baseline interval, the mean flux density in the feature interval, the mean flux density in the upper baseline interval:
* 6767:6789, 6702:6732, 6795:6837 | 0.009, 23.6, 23.6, 23.9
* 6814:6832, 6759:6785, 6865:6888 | 0.055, 23.8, 23.4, 25.4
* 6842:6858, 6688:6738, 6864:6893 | 0.155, 23.6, 21.7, 25.3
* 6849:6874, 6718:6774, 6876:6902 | 0.114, 23.7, 22.7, 25.5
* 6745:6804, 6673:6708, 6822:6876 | -0.059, 23.5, 24.2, 22.4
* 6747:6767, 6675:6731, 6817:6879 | -0.039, 23.6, 24.1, 22.6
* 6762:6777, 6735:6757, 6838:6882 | -0.022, 23.3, 23.5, 22.2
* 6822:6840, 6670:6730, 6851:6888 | 0.067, 23.6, 22.7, 24.2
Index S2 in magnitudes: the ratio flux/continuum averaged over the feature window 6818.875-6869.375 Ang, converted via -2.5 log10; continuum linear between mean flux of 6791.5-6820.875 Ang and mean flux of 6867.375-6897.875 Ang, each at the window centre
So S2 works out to 0.13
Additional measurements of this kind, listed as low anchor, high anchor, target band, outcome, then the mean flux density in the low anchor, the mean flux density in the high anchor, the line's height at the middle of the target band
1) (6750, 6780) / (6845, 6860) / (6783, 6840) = -0.04 mag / 23.7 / 22.1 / 22.9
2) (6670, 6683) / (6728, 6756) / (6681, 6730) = 0.02 mag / 24.1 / 23.8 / 23.9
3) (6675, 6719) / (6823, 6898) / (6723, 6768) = -0.02 mag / 23.4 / 23.4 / 23.4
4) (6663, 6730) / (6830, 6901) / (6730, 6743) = 0.02 mag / 23.6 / 23.5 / 23.5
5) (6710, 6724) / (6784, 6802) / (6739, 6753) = 0.01 mag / 23.4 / 24.9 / 24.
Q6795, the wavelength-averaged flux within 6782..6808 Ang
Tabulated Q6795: 24.7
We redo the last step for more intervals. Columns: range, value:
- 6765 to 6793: 23.6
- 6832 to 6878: 22.5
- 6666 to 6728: 23.5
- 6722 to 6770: 23.8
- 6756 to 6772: 23.9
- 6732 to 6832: 23.8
